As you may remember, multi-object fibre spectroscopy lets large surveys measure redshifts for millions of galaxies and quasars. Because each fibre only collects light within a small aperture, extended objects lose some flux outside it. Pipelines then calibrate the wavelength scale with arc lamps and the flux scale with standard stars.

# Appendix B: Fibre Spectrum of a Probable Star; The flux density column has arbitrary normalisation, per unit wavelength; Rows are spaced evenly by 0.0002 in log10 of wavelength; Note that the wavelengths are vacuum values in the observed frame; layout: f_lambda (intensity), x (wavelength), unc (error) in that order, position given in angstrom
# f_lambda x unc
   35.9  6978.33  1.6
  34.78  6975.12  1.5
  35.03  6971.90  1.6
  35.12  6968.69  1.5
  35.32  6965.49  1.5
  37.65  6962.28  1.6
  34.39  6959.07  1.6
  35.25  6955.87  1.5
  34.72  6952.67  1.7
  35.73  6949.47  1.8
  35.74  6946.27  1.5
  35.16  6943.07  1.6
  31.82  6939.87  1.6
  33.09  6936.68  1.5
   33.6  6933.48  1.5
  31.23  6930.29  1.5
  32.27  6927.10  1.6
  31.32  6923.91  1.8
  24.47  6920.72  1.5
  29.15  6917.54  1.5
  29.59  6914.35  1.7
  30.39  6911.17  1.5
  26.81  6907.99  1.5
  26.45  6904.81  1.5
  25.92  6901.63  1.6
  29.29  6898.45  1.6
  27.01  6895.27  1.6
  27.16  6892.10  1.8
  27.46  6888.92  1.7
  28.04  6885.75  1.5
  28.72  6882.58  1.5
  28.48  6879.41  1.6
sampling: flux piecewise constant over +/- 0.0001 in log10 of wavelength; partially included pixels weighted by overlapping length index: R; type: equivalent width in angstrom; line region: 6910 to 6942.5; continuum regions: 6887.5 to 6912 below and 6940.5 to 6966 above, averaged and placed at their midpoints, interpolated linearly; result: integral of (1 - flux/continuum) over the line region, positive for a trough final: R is 0.6 angstrom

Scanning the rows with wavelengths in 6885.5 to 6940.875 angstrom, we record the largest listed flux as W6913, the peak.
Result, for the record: 33.6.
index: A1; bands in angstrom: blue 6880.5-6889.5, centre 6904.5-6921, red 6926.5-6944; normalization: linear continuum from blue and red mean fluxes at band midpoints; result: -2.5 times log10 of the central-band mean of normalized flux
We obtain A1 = 0.09 mag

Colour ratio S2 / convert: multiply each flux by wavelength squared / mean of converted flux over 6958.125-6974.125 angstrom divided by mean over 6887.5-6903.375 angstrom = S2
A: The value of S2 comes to 1.33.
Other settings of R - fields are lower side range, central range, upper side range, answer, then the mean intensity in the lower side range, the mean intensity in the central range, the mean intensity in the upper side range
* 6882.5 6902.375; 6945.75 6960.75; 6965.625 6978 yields -0.8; 27.6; 35.1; 35.1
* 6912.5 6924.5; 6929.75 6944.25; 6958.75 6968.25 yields -0.7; 28.5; 33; 35.9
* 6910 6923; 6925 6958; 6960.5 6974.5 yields -1.9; 28.5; 33.8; 35.7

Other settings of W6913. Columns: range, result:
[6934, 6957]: 35.74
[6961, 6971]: 37.65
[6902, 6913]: 30.39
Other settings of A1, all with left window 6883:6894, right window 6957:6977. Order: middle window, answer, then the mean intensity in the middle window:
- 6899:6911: 0.08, 27.1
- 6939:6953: -0.05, 34.8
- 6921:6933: 0.02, 31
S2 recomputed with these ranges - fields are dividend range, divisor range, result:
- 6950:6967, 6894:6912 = 1.31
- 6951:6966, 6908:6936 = 1.19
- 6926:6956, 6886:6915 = 1.23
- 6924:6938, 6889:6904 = 1.20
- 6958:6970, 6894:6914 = 1.31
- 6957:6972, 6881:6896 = 1.31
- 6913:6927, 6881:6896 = 1.06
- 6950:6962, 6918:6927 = 1.23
